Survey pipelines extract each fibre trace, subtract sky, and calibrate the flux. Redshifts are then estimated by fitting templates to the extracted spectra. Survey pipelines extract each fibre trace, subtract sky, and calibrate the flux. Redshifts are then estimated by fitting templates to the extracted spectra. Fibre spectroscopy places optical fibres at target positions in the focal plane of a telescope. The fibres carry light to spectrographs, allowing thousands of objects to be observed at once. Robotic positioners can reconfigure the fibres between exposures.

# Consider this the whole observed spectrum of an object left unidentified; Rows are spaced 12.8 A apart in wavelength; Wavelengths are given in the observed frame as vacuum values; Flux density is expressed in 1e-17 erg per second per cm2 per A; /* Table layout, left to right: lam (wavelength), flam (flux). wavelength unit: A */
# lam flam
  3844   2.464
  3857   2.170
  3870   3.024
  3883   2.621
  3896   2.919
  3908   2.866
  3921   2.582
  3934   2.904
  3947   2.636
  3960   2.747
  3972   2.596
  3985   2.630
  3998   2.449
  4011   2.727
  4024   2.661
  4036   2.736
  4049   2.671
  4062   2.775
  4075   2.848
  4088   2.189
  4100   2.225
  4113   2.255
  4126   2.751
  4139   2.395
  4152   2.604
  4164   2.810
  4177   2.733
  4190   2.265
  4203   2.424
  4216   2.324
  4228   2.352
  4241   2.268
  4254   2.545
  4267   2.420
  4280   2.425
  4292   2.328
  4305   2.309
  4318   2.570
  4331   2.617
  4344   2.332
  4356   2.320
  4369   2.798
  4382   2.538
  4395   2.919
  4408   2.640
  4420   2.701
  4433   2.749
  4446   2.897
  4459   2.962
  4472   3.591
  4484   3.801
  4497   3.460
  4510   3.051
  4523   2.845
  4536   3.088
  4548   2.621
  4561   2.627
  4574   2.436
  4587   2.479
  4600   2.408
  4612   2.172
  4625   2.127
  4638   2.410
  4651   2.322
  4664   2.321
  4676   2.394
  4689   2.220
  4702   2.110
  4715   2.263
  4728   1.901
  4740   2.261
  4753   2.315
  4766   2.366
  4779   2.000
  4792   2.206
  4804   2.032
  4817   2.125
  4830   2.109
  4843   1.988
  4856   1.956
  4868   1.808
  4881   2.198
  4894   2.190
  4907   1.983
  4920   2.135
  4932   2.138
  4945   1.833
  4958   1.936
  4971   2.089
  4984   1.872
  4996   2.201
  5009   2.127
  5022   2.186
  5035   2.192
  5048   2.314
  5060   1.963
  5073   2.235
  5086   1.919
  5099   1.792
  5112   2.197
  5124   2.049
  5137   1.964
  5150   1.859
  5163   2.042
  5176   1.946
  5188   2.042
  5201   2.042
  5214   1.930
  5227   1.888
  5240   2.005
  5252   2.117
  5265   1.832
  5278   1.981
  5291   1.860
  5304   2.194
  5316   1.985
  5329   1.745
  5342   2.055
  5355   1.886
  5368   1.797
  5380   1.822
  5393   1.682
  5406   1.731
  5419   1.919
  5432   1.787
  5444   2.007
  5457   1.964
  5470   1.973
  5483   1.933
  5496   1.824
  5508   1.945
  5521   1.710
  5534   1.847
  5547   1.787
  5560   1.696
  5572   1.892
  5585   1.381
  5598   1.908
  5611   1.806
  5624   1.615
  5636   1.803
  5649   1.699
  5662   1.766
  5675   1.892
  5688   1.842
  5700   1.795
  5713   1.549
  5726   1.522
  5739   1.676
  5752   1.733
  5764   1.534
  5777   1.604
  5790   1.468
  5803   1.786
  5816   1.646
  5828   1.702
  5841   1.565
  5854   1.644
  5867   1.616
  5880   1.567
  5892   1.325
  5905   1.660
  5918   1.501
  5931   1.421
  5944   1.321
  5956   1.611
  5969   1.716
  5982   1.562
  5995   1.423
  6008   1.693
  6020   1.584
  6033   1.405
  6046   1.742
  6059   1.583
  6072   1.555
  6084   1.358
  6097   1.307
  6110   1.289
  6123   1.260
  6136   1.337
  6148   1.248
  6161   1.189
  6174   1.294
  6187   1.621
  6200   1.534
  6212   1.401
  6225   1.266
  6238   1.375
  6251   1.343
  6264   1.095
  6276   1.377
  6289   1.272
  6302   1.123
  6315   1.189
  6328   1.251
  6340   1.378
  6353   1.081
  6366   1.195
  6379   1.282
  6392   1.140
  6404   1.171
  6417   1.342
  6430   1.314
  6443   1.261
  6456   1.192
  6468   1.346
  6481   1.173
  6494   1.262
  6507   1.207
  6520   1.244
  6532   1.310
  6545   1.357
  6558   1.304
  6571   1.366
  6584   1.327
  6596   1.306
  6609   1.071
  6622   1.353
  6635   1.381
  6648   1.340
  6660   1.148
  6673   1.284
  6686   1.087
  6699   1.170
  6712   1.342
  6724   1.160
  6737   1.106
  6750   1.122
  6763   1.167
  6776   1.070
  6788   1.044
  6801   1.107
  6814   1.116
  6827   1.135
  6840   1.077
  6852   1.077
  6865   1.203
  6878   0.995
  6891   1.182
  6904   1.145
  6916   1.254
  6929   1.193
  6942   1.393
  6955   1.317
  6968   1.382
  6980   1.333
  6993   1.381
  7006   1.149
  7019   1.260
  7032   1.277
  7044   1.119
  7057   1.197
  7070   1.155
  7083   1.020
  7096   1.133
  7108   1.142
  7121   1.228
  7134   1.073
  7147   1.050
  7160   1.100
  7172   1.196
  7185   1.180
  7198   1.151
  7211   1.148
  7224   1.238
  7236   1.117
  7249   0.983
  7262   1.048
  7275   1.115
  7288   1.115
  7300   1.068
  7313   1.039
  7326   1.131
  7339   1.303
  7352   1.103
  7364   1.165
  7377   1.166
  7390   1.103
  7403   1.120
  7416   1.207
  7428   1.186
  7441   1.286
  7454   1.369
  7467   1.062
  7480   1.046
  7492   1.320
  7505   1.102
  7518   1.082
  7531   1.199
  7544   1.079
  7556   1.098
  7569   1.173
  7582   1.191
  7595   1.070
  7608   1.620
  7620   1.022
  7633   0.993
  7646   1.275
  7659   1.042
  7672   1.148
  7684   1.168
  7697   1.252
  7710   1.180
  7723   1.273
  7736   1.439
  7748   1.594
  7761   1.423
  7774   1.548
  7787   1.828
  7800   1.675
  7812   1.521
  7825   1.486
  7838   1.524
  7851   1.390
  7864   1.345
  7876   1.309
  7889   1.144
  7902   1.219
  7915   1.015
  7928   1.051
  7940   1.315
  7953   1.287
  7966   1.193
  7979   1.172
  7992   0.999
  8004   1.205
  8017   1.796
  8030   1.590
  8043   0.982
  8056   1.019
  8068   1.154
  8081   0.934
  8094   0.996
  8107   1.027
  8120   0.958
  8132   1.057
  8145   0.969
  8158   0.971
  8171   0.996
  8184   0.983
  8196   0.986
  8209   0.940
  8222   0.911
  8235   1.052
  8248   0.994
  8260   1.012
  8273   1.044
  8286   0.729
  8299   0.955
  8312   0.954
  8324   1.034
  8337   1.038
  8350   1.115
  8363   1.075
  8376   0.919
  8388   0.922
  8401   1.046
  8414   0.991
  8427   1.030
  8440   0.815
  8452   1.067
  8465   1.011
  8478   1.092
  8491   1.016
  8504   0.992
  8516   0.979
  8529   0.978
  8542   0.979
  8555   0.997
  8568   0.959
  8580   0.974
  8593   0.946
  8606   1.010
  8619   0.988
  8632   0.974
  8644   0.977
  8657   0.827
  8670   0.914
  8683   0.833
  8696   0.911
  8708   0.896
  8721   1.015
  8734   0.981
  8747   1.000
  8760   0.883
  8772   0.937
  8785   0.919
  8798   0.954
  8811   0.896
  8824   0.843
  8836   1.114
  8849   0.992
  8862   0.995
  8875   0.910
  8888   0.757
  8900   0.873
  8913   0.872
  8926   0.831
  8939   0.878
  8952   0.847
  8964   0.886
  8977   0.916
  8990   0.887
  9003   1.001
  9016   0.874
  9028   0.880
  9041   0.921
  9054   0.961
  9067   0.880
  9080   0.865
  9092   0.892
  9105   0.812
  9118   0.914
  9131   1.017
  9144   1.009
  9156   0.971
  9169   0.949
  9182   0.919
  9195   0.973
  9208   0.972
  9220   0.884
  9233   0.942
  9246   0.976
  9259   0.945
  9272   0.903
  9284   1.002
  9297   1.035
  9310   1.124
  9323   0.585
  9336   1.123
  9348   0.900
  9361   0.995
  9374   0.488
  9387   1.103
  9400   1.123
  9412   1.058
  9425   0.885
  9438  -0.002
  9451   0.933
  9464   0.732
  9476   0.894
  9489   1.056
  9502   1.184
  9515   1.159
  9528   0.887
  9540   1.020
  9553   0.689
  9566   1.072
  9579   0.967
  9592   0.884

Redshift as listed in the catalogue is 0.602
